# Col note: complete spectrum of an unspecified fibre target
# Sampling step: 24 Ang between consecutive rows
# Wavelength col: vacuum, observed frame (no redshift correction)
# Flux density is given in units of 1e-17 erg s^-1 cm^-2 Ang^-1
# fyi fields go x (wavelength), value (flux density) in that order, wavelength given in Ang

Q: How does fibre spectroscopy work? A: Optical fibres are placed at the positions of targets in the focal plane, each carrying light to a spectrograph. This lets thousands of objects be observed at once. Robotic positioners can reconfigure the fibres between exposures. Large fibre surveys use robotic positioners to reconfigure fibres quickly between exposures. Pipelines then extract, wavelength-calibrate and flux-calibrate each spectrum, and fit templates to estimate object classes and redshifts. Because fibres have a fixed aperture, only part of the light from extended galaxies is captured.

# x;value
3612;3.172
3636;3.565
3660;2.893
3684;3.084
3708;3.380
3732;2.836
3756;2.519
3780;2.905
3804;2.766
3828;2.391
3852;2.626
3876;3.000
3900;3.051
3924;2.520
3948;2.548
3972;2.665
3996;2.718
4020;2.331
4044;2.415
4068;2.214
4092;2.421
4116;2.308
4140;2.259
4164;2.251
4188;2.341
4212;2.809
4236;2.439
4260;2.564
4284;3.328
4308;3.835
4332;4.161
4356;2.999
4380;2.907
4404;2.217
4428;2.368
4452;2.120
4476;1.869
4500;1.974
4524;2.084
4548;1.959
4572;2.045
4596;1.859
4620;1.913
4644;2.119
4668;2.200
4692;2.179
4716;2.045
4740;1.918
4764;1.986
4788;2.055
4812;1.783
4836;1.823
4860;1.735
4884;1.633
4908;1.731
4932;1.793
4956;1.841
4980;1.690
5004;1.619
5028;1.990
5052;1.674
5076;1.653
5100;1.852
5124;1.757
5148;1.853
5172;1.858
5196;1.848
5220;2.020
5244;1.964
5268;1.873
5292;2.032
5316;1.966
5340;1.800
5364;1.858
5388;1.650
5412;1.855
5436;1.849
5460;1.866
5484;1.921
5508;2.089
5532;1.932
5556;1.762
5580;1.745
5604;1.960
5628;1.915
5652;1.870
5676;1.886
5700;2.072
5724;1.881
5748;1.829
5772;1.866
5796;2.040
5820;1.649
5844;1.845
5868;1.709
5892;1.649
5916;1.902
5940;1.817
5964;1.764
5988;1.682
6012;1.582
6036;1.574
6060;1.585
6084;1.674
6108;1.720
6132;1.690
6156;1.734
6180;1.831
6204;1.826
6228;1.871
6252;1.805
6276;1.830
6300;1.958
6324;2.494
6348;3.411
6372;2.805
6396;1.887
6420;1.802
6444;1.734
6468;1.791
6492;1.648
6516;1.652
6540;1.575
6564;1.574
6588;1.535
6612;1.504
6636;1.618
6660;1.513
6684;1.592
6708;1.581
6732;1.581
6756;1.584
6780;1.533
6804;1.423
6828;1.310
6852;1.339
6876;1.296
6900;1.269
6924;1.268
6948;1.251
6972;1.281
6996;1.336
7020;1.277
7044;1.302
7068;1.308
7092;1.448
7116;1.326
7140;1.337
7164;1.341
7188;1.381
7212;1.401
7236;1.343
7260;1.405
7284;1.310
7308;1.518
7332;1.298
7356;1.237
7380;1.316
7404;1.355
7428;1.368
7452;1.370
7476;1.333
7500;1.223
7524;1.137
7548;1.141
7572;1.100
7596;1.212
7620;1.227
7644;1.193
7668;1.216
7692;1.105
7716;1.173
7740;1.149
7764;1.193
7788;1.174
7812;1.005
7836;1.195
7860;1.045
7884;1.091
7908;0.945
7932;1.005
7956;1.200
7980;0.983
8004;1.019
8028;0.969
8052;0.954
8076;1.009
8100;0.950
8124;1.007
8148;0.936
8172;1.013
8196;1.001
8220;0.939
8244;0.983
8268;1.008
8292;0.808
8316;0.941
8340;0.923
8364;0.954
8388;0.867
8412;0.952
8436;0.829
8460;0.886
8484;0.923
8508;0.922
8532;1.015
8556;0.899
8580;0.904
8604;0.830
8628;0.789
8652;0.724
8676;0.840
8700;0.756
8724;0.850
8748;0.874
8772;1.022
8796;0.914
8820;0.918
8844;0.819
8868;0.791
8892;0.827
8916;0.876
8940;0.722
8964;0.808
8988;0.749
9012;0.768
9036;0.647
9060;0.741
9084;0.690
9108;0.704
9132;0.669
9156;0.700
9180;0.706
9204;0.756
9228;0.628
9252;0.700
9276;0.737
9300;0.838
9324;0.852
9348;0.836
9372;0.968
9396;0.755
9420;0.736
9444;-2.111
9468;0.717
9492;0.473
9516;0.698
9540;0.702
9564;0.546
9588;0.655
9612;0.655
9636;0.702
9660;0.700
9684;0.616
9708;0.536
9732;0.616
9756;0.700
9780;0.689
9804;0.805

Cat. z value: 1.268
